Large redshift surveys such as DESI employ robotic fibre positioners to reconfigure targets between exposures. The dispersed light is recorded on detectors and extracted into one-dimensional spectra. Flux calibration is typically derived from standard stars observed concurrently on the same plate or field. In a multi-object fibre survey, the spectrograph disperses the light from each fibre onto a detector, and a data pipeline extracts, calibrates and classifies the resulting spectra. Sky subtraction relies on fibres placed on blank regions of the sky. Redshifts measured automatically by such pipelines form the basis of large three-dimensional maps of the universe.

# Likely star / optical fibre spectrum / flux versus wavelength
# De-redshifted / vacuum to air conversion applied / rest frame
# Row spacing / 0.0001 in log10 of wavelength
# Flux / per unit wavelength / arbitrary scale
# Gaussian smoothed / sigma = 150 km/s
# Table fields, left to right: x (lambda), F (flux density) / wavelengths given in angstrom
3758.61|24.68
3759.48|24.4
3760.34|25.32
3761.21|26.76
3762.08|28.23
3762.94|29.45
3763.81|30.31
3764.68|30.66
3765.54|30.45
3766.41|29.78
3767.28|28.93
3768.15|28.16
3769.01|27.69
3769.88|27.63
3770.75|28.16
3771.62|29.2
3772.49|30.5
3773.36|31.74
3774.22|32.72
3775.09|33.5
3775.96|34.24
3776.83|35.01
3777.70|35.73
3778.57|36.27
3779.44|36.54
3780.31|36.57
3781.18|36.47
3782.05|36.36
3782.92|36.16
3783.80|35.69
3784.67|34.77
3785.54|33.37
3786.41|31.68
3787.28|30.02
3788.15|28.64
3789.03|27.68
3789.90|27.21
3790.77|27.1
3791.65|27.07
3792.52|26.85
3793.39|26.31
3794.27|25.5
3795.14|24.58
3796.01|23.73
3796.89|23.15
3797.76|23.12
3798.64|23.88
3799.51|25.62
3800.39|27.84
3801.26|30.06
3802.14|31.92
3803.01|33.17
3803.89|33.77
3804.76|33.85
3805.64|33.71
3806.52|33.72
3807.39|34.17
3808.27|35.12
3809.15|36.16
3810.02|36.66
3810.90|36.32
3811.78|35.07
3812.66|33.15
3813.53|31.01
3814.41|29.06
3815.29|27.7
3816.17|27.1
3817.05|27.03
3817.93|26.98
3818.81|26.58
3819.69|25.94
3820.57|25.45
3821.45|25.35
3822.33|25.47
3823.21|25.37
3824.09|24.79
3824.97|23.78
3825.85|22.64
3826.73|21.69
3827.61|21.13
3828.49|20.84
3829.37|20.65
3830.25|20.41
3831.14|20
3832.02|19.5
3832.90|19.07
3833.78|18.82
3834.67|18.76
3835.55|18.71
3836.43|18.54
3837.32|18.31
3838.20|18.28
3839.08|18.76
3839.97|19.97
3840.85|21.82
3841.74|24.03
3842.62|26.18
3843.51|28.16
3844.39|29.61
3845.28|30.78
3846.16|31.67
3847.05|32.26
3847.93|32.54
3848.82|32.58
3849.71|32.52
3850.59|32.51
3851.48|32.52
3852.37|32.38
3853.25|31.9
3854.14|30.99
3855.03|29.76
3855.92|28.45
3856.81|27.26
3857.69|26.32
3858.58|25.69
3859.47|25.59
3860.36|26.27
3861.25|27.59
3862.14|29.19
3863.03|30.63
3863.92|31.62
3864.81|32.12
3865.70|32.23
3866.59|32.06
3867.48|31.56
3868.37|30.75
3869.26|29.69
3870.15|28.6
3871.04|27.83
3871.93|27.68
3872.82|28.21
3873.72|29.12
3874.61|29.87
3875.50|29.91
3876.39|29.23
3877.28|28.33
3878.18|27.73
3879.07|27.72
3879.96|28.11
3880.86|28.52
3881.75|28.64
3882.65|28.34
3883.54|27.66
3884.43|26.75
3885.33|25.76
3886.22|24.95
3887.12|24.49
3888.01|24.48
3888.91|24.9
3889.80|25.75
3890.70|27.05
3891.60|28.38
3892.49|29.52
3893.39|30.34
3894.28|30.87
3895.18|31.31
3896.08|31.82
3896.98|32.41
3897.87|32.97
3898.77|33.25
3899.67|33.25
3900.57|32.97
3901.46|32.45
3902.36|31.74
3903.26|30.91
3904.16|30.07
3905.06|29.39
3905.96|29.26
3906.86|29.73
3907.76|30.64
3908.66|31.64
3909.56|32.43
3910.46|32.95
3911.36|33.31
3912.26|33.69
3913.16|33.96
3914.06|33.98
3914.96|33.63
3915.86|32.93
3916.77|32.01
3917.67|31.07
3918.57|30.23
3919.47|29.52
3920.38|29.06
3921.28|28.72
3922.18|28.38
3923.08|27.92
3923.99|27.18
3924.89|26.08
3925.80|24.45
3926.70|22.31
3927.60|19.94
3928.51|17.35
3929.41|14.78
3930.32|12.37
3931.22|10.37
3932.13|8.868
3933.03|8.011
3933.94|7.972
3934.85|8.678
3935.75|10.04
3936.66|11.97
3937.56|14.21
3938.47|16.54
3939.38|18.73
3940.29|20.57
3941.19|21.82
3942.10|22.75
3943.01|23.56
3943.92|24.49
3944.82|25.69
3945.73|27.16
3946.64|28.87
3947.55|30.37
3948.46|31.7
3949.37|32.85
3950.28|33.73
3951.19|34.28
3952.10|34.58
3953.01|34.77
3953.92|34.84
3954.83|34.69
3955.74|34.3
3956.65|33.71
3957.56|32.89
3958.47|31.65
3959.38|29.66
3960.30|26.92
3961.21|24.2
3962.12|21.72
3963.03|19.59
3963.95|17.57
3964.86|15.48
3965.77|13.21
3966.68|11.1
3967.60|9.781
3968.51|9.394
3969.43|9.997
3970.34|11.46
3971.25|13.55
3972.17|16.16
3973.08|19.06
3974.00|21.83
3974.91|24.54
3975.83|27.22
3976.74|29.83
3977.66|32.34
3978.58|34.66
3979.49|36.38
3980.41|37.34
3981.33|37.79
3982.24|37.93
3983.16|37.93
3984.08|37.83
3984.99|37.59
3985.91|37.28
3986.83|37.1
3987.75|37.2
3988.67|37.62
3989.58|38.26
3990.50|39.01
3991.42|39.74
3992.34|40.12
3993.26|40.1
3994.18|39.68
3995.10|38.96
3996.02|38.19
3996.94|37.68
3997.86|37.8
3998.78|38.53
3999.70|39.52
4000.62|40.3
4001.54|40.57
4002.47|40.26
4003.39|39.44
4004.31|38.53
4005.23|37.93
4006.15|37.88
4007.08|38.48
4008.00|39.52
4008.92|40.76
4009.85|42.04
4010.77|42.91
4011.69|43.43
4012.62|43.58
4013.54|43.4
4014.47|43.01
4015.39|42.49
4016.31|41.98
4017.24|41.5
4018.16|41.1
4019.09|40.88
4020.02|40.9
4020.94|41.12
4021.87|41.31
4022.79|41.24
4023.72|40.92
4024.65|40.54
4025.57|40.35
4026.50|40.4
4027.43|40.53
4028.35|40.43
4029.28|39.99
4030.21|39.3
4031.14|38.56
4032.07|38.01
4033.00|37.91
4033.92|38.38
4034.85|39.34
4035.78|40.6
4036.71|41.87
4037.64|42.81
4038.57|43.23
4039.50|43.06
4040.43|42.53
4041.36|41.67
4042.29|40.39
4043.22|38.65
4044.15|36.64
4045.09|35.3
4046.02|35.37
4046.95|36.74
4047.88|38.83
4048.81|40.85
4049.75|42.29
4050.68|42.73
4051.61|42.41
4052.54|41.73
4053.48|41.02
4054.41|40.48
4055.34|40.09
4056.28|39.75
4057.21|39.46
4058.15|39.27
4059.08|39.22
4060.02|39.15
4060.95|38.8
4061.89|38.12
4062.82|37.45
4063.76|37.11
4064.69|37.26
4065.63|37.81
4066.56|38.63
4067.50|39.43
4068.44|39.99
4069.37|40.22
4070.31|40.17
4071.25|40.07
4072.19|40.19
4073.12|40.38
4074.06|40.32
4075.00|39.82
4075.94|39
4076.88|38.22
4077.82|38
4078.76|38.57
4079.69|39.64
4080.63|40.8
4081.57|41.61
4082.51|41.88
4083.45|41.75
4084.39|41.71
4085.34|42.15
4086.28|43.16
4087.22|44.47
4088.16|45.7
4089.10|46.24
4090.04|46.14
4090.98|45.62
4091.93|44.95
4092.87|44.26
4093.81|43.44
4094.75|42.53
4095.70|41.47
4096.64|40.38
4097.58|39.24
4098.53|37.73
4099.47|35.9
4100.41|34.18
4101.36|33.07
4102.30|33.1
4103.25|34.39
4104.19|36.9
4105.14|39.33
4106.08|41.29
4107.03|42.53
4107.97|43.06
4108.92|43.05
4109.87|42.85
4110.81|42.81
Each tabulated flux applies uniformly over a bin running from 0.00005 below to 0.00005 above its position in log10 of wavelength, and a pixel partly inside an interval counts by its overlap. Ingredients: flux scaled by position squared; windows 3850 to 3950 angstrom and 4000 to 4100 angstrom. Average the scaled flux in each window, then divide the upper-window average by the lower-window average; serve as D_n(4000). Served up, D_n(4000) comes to 1.61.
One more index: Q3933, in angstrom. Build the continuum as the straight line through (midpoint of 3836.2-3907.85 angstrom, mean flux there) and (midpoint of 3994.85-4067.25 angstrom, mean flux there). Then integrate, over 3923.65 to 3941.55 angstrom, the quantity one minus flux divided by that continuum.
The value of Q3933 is 9.2 angstrom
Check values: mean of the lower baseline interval 28.7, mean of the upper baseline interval 40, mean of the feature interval 16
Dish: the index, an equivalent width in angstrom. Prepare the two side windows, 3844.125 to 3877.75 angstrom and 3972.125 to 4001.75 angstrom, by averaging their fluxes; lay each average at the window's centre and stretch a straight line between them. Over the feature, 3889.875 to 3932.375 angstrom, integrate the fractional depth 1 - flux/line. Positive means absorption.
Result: 4.75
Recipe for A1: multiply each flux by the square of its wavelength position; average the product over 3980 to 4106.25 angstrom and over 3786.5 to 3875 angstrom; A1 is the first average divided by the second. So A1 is 1.61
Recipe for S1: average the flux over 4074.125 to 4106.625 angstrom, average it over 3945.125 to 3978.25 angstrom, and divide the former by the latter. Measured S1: 1.63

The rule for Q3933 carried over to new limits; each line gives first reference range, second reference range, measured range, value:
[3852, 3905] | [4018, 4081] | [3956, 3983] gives 8.5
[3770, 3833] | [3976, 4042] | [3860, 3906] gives 5.4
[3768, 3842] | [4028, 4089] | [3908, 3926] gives 1.4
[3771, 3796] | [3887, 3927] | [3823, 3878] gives 7.4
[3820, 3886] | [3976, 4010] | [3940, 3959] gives 2.5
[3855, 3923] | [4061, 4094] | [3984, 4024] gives -3.7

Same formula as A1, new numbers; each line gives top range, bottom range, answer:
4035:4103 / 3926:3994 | 1.66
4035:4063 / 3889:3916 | 1.38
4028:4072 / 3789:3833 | 1.63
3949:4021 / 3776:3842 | 1.32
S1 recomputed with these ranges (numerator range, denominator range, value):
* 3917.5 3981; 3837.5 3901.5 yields 0.81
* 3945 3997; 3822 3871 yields 1.13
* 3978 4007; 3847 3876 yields 1.28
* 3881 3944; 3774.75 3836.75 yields 0.91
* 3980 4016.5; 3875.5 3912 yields 1.34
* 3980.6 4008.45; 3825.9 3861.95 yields 1.52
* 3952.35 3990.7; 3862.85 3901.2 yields 0.95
